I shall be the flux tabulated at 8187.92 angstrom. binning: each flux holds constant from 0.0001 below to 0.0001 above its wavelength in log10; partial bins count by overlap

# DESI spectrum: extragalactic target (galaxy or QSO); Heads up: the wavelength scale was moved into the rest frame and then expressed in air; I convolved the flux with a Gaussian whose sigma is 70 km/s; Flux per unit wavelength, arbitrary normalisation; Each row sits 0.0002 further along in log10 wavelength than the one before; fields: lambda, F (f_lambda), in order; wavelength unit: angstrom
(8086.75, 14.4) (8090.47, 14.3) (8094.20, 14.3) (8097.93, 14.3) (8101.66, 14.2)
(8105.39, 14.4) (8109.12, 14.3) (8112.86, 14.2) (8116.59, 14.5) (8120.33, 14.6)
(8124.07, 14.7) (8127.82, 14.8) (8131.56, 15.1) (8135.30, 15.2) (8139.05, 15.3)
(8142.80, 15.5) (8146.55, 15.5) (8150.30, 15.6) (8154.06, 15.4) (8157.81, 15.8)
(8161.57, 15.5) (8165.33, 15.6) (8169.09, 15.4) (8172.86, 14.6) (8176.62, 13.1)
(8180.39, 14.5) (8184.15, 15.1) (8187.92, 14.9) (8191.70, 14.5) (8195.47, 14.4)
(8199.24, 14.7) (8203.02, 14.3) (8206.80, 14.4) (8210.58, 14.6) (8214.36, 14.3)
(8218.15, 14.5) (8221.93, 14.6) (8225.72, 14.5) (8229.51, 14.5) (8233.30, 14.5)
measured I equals 14.9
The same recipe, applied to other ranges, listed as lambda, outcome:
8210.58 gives 14.6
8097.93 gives 14.3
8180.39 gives 14.5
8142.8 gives 15.5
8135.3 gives 15.2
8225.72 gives 14.5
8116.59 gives 14.5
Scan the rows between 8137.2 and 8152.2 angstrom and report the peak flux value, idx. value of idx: 15.6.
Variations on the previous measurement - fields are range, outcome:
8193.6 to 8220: 14.7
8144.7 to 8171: 15.8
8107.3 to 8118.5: 14.5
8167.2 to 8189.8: 15.4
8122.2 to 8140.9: 15.3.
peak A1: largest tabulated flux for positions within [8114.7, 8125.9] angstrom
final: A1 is 14.7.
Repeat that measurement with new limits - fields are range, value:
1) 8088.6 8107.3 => 14.4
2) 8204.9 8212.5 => 14.6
